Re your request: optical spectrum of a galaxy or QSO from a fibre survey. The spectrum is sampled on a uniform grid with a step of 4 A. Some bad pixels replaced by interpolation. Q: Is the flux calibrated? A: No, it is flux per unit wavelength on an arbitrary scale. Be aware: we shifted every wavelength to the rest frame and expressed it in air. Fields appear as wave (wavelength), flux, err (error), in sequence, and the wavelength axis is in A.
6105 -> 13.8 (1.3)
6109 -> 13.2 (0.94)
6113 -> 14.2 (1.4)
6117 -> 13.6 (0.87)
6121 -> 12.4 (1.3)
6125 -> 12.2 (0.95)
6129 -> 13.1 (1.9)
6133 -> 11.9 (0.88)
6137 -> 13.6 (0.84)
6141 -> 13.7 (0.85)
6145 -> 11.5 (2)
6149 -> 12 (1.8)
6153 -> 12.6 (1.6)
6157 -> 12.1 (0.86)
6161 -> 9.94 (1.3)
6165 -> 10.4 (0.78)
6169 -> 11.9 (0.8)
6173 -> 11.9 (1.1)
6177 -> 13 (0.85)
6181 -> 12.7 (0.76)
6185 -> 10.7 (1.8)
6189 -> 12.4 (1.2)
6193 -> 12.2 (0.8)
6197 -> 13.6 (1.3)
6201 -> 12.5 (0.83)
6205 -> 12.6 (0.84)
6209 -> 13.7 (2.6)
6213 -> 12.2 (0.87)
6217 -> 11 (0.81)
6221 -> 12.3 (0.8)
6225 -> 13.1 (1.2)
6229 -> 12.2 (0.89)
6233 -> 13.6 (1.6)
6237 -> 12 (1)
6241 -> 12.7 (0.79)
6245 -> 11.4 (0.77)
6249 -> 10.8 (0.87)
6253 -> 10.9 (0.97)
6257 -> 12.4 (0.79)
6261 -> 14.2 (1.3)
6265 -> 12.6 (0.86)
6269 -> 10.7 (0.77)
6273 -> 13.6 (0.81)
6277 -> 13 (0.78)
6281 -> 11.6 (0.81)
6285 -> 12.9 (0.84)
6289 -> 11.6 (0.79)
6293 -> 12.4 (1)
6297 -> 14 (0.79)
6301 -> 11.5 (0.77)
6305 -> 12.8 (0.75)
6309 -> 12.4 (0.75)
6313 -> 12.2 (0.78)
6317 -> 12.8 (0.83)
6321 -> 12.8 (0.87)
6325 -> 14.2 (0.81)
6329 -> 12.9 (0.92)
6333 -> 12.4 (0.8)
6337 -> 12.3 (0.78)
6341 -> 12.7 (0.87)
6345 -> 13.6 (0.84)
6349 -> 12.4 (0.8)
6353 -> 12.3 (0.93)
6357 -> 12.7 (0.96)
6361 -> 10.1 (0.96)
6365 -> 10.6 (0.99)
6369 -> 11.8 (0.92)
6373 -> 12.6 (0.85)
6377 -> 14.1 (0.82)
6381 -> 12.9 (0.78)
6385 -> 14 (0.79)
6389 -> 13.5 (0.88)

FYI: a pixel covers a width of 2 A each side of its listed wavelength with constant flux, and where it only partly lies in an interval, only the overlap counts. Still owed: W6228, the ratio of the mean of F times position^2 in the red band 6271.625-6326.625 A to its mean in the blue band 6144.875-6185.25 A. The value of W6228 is 1.13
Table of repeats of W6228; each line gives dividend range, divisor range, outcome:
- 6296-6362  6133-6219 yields 1.09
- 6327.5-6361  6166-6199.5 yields 1.08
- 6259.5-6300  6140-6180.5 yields 1.10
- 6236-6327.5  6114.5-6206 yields 1.05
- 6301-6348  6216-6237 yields 1.06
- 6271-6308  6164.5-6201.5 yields 1.07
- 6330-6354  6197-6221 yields 1.06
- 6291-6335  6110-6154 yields 1.06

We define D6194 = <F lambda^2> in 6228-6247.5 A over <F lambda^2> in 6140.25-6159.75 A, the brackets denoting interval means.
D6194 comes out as 1.04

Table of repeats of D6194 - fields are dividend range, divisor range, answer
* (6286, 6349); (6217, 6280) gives 1.05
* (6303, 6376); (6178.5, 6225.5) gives 1.05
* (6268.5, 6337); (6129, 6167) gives 1.10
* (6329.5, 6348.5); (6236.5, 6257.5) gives 1.13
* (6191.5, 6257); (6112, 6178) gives 1.02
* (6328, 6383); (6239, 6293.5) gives 1.04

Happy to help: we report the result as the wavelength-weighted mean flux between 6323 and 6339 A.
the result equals 12.9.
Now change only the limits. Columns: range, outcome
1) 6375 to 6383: 13.5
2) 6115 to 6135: 12.6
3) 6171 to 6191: 12.1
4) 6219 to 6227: 12.7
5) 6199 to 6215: 12.8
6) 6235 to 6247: 12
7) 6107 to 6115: 13.7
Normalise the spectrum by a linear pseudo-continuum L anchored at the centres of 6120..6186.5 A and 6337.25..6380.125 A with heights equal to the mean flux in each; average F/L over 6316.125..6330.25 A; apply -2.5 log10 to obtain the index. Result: -0.08 mag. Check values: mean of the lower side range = 12.1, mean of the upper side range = 12.3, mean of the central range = 13.2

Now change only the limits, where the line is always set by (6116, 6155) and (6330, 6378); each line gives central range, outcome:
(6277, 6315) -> 0.00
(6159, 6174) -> 0.15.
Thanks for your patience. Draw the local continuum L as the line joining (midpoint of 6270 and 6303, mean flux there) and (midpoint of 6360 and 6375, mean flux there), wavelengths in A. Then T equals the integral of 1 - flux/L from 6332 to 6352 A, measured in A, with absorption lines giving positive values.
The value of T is -1.6 A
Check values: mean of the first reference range 12.5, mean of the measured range 12.7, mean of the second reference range 11.4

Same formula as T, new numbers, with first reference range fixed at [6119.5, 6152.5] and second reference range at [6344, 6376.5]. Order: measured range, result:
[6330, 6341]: -0.3 A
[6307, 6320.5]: -0.4 A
